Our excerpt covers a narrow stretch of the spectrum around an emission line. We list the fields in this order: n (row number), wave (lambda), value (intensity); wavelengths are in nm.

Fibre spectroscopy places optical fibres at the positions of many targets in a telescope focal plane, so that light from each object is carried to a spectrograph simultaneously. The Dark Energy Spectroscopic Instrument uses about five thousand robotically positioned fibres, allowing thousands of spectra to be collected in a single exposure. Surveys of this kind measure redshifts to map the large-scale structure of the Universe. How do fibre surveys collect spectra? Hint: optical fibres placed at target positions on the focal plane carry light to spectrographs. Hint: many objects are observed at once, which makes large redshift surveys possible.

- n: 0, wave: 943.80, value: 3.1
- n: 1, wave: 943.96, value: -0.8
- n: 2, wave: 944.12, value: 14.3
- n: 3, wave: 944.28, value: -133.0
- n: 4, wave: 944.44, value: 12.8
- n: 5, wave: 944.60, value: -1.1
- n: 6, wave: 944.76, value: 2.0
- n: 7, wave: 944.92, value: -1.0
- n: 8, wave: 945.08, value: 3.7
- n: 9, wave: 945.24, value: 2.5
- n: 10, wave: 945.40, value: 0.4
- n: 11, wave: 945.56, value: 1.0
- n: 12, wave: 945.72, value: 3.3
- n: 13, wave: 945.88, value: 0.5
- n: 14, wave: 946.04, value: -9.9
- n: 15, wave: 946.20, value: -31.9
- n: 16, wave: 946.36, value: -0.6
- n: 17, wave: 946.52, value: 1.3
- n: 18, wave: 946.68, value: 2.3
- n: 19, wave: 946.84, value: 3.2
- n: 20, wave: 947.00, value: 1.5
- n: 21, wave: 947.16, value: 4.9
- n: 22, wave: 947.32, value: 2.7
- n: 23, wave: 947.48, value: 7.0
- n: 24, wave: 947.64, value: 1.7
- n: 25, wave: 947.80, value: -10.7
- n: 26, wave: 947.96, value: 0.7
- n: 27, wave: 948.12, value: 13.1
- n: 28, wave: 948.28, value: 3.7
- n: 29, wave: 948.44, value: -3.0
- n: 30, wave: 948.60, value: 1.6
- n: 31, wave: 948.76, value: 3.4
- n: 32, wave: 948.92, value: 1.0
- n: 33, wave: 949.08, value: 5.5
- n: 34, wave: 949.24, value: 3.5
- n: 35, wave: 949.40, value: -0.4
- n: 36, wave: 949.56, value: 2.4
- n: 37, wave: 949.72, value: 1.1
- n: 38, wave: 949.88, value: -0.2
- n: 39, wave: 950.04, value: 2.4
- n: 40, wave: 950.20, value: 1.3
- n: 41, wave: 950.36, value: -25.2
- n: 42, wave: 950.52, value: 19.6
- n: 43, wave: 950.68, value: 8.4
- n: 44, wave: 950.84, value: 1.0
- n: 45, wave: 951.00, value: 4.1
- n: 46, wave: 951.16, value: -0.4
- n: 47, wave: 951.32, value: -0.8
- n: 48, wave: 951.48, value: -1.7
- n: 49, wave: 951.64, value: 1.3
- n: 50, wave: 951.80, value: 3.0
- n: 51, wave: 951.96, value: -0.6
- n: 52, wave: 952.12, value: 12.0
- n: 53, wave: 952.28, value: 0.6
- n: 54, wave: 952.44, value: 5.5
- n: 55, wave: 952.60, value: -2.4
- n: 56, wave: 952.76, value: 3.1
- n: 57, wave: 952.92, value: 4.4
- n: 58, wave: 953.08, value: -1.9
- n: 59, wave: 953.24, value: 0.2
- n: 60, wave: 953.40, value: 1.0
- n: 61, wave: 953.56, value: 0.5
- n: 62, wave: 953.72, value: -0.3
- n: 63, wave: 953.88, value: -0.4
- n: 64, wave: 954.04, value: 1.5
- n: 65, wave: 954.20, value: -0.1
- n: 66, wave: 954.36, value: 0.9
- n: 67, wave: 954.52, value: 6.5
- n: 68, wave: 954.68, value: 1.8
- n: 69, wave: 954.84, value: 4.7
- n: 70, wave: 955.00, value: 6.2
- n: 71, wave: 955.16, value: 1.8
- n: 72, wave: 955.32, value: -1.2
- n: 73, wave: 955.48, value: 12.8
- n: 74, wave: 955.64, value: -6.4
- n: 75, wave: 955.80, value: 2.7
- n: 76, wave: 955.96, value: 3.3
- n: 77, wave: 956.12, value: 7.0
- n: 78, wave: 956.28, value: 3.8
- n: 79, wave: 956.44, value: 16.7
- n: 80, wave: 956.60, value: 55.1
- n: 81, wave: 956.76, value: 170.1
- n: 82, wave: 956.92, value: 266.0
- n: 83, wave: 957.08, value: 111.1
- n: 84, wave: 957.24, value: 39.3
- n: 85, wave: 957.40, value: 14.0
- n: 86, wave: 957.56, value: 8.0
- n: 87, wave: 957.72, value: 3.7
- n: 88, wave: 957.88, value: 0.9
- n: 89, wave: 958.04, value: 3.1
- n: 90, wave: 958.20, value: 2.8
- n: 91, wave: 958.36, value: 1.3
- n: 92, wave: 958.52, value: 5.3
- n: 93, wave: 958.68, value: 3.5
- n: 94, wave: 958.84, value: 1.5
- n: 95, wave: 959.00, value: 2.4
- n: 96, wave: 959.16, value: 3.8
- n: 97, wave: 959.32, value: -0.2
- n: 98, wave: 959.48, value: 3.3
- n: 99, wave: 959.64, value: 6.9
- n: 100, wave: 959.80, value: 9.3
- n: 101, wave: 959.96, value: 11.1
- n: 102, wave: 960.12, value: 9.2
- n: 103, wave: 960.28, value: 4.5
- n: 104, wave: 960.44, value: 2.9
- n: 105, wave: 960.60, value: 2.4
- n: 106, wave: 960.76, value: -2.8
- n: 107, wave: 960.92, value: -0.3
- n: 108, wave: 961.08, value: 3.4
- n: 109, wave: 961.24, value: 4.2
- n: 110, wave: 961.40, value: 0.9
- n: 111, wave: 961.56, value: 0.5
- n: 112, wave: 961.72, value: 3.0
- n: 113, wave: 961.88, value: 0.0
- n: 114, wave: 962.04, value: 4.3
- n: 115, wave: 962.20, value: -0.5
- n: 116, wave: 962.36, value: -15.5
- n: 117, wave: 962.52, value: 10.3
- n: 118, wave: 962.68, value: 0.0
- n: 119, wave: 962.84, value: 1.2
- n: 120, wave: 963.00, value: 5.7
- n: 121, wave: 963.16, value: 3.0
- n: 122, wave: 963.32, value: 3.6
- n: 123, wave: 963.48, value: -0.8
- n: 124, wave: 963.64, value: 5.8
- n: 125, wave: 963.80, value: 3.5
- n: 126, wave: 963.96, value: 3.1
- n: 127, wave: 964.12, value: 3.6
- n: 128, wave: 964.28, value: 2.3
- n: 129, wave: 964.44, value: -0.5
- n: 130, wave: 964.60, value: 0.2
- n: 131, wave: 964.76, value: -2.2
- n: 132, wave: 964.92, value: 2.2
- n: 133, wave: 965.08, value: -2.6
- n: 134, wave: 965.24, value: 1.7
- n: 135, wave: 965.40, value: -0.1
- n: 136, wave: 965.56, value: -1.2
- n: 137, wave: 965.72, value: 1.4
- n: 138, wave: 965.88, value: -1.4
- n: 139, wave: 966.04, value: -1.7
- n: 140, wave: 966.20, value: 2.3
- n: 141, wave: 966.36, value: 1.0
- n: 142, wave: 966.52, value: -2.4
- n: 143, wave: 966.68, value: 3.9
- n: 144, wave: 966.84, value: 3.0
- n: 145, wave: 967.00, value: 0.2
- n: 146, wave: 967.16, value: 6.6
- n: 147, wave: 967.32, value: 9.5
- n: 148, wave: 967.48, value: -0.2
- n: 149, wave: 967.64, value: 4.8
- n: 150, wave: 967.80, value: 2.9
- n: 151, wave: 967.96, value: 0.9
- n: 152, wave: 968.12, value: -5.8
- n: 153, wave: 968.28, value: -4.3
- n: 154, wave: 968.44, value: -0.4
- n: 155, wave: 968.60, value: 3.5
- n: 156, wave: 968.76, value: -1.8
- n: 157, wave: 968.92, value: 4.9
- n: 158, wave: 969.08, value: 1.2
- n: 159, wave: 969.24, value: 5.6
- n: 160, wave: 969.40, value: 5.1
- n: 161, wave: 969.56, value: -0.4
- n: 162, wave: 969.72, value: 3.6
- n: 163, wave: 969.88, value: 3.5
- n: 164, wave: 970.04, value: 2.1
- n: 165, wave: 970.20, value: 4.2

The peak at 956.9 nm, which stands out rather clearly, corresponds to H-alpha 6563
